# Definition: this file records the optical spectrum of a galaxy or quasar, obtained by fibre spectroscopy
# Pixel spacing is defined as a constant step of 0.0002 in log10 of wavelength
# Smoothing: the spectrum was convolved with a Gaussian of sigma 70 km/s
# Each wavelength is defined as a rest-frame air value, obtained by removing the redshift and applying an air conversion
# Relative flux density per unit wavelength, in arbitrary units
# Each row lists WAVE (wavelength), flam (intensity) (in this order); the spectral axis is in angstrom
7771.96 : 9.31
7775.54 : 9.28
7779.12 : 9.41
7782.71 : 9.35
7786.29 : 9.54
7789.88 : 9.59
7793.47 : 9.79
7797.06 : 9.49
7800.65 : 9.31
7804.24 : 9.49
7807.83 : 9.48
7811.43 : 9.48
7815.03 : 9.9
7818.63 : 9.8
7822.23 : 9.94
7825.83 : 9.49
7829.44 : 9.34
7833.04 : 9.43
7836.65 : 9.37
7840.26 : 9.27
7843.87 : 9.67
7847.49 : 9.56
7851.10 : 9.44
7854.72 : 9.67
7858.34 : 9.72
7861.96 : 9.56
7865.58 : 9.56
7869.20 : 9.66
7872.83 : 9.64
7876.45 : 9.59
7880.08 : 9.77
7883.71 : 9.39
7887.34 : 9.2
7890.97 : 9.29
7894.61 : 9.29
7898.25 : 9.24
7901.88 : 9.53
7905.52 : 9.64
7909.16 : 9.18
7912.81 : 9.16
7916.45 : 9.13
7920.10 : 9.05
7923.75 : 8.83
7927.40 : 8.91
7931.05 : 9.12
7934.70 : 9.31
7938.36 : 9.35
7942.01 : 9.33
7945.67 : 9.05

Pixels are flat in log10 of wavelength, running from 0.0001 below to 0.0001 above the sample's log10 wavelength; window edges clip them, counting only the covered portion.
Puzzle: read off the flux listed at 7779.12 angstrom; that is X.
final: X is 9.41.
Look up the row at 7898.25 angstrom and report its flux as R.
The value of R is 9.24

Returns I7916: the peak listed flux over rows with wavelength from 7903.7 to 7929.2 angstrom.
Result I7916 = 9.64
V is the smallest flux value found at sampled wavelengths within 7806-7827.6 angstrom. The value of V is 9.48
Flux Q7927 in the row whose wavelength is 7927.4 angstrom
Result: 8.91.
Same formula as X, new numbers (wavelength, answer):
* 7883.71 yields 9.39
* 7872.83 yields 9.64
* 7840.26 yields 9.27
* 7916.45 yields 9.13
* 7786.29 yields 9.54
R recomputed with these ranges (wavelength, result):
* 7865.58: 9.56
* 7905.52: 9.64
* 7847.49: 9.56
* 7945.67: 9.05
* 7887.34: 9.2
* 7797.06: 9.49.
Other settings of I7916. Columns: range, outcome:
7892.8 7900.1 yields 9.29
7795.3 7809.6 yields 9.49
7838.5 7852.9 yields 9.67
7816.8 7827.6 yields 9.94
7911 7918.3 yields 9.16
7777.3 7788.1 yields 9.54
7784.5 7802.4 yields 9.79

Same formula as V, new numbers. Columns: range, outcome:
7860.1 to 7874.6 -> 9.56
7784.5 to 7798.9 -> 9.49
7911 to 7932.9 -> 8.83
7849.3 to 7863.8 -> 9.44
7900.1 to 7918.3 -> 9.13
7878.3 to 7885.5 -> 9.39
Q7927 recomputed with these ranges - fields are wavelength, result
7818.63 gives 9.8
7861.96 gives 9.56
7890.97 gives 9.29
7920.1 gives 9.05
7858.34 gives 9.72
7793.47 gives 9.79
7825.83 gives 9.49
